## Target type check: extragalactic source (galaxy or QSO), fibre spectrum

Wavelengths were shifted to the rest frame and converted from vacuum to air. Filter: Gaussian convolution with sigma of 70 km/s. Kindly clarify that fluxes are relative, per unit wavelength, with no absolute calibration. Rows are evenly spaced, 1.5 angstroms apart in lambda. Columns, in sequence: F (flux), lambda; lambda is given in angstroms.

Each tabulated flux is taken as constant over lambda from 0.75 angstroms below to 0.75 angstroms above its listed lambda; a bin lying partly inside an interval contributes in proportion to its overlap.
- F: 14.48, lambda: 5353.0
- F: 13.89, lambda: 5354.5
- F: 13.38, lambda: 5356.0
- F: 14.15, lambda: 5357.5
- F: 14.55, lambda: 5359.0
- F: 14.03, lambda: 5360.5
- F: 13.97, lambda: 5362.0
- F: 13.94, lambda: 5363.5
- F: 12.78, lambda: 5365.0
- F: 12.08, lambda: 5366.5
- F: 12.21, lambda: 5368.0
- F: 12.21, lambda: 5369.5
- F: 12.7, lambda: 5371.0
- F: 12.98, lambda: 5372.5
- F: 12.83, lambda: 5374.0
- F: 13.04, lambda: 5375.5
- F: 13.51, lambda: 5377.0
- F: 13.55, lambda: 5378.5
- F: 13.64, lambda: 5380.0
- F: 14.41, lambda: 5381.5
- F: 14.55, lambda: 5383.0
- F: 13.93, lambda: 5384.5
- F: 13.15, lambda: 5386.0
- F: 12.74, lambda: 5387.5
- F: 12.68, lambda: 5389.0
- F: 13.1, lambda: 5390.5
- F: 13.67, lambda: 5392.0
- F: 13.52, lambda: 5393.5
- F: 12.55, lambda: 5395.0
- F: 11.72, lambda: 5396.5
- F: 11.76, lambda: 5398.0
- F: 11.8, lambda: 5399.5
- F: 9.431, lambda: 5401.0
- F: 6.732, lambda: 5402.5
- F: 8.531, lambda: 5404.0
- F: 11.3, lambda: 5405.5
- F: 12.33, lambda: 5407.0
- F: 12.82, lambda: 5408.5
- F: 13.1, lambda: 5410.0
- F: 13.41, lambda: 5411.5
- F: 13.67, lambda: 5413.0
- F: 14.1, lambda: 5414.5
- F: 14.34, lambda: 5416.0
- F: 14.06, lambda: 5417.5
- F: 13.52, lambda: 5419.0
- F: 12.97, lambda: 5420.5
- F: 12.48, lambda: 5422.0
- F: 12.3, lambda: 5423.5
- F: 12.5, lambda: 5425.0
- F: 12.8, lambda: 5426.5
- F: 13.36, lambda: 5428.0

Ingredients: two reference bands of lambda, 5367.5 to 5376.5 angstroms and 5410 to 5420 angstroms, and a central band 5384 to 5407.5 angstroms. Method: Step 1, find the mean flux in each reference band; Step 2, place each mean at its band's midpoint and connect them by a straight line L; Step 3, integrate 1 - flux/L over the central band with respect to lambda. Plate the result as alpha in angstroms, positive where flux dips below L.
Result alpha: 2.6 angstroms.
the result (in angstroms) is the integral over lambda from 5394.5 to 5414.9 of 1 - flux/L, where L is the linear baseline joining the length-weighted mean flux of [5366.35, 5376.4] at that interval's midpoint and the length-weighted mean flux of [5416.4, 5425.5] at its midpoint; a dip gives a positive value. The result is 2.05 angstroms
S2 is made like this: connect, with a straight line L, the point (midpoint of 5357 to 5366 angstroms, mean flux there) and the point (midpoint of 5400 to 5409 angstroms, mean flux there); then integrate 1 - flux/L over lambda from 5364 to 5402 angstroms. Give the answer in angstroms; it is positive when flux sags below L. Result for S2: -2.6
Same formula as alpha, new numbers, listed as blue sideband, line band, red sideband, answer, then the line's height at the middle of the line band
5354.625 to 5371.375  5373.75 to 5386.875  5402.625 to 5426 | -0.6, 13.1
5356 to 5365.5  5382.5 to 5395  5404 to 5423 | 0.1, 13.4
